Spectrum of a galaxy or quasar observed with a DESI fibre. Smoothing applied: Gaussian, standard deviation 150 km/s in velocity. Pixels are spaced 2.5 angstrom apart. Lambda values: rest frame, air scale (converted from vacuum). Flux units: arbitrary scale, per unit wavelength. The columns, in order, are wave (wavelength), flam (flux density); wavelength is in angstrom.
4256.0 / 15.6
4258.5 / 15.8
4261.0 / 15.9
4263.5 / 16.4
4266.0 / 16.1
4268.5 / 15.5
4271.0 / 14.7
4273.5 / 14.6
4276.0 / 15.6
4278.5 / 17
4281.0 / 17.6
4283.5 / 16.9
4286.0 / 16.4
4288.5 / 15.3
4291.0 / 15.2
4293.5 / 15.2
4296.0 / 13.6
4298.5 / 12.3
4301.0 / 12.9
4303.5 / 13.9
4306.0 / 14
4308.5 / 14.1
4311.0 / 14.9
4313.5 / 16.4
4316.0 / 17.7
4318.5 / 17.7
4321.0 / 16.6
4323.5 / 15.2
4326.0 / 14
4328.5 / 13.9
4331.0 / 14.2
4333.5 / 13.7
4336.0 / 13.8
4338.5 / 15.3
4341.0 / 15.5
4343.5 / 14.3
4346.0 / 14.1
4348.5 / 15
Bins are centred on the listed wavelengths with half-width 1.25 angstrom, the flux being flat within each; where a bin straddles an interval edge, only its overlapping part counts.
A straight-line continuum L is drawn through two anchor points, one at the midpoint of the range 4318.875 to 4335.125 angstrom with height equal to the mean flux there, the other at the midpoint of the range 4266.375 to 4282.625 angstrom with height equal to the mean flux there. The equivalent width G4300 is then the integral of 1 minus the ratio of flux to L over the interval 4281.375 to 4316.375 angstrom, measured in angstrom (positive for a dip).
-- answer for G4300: 1.0 angstrom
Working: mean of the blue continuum 15.9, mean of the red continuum 14.7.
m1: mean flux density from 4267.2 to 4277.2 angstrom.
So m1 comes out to 15.1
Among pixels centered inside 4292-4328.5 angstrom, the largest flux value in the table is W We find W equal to 17.7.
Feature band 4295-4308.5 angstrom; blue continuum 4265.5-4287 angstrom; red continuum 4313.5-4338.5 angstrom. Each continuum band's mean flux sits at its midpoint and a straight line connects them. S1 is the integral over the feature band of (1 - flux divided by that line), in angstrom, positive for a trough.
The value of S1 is 1.9 angstrom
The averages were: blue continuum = 16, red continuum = 15.3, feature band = 13.4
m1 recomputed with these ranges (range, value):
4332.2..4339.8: 14.3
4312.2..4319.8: 17.2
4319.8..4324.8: 15.9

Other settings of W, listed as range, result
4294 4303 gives 13.6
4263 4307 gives 17.6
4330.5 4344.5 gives 15.5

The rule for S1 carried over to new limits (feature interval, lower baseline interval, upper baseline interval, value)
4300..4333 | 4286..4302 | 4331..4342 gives -1.42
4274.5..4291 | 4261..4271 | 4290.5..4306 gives -1.76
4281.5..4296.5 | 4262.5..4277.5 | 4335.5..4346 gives -0.34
